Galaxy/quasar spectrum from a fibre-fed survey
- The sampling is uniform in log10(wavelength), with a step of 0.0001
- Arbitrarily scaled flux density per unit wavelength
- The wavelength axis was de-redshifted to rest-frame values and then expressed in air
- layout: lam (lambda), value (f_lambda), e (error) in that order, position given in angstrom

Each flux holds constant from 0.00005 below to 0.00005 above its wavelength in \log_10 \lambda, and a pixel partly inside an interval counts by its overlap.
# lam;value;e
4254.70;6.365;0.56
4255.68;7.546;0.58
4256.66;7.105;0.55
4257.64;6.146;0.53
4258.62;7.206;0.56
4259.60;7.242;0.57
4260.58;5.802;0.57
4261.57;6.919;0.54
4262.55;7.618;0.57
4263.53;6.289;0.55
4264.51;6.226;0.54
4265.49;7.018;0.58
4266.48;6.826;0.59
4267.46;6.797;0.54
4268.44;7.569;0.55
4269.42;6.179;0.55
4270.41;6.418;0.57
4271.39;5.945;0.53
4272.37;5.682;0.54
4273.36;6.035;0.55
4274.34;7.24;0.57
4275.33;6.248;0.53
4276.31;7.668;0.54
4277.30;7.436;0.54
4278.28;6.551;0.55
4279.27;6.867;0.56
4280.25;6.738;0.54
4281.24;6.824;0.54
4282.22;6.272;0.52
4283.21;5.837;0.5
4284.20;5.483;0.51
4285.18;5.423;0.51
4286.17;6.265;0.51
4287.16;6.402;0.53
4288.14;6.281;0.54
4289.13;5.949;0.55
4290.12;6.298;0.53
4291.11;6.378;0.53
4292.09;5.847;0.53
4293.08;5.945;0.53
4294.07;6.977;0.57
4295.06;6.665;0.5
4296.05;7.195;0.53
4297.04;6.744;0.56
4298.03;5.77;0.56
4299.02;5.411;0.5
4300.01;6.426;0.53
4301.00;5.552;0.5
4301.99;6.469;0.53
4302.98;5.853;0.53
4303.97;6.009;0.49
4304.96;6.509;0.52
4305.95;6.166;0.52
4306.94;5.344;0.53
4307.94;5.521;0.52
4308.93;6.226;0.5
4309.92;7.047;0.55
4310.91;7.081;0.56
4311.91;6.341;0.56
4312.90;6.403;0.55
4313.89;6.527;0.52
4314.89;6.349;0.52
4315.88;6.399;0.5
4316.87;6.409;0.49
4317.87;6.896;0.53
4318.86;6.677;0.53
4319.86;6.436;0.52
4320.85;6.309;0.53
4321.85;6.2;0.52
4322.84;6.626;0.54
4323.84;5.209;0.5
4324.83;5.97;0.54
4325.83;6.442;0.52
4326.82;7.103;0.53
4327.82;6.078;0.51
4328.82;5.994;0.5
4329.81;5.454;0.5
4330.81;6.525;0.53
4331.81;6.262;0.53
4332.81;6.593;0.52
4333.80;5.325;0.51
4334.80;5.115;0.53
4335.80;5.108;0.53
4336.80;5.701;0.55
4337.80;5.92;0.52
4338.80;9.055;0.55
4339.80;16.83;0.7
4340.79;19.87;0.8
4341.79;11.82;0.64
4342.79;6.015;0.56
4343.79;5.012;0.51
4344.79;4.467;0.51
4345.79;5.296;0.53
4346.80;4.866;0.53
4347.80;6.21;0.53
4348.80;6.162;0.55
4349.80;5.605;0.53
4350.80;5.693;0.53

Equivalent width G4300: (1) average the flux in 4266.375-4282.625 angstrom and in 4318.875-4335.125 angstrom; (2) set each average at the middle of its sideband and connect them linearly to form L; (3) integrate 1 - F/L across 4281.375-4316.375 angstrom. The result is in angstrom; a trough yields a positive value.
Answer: 1.1 angstrom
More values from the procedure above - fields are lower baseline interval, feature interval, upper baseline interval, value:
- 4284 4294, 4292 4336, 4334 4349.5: 4.0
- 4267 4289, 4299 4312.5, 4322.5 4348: 1.2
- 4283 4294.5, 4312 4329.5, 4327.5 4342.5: 2.7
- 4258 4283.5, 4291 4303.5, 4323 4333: 0.4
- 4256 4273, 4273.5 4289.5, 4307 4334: 0.2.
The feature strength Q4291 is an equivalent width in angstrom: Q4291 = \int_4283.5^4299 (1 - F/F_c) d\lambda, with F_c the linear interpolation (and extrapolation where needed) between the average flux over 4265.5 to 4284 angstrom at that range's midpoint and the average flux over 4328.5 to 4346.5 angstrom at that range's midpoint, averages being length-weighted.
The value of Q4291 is 1.5 angstrom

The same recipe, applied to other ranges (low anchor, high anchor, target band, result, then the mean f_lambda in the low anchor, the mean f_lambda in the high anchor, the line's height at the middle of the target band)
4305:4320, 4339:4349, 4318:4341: 1.9 angstrom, 6.39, 8.74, 7.66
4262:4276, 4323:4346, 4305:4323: 1.7 angstrom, 6.6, 7.29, 7.07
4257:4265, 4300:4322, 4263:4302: 0.7 angstrom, 6.69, 6.31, 6.53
